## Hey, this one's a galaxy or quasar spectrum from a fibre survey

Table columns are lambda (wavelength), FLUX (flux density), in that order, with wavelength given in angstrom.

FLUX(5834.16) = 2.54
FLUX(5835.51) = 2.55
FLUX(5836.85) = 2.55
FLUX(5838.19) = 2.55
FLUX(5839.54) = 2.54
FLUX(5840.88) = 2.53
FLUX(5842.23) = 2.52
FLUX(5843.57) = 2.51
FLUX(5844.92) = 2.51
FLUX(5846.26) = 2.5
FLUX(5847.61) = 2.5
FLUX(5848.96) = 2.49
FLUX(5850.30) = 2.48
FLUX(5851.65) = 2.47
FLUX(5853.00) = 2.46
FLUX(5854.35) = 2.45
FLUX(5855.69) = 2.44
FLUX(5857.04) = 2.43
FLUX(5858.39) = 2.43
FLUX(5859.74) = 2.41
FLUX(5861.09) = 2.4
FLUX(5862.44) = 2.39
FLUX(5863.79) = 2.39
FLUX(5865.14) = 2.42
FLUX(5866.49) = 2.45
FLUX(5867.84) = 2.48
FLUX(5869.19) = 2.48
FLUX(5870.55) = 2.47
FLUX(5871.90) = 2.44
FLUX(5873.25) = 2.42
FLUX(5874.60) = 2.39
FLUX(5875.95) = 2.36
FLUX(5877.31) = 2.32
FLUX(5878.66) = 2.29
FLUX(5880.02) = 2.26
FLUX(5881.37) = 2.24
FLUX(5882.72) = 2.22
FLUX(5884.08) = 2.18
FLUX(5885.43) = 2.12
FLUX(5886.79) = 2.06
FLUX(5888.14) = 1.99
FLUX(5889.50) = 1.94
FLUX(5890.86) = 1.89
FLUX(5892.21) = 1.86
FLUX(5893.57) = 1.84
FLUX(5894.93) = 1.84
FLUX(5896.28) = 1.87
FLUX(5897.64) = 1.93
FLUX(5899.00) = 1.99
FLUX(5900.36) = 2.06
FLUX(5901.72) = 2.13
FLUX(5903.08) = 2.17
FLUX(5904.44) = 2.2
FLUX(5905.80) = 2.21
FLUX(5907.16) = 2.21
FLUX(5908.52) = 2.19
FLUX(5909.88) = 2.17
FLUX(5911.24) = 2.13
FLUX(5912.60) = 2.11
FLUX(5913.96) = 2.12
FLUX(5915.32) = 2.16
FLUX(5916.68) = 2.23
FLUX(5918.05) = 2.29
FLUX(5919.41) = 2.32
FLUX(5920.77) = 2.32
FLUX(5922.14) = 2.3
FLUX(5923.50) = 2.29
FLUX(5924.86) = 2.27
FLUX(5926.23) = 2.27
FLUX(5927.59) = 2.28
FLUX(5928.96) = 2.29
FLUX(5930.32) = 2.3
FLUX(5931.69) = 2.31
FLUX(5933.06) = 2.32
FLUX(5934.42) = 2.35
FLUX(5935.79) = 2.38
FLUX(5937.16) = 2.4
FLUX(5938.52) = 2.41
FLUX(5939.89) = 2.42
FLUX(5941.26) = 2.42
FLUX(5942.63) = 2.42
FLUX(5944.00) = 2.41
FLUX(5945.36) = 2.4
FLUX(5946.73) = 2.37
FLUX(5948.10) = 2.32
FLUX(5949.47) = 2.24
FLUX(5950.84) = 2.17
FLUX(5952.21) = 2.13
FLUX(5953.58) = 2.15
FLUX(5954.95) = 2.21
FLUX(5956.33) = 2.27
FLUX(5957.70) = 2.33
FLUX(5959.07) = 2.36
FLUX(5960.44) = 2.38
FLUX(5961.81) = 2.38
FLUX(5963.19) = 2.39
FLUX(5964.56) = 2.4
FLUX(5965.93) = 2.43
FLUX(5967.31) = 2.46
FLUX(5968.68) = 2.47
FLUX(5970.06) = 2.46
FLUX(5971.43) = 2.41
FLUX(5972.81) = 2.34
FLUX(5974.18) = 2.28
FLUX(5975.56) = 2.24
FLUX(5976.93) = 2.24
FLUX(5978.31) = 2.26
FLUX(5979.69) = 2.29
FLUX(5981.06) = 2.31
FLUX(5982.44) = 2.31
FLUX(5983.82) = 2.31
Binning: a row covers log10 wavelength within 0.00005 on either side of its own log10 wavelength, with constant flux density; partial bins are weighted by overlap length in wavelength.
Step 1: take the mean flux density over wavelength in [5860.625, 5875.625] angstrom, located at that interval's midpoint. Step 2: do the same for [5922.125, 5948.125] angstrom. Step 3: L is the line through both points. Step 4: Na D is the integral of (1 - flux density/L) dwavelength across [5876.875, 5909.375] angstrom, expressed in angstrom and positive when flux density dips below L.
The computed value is 4.3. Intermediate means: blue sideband 2.43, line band 2.08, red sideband 2.35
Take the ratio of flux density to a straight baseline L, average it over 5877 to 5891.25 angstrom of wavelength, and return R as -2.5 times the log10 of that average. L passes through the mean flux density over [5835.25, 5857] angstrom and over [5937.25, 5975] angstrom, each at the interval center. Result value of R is 0.148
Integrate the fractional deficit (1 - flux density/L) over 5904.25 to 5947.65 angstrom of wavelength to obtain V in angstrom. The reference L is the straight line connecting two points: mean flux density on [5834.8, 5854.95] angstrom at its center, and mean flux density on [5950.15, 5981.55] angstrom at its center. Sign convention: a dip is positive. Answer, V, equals 1.6 angstrom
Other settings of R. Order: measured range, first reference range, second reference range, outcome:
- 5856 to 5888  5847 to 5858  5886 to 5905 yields -0.05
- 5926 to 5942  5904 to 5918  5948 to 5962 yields -0.06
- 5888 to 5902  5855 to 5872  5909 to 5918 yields 0.17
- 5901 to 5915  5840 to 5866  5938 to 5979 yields 0.11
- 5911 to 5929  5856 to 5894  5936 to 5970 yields 0.04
